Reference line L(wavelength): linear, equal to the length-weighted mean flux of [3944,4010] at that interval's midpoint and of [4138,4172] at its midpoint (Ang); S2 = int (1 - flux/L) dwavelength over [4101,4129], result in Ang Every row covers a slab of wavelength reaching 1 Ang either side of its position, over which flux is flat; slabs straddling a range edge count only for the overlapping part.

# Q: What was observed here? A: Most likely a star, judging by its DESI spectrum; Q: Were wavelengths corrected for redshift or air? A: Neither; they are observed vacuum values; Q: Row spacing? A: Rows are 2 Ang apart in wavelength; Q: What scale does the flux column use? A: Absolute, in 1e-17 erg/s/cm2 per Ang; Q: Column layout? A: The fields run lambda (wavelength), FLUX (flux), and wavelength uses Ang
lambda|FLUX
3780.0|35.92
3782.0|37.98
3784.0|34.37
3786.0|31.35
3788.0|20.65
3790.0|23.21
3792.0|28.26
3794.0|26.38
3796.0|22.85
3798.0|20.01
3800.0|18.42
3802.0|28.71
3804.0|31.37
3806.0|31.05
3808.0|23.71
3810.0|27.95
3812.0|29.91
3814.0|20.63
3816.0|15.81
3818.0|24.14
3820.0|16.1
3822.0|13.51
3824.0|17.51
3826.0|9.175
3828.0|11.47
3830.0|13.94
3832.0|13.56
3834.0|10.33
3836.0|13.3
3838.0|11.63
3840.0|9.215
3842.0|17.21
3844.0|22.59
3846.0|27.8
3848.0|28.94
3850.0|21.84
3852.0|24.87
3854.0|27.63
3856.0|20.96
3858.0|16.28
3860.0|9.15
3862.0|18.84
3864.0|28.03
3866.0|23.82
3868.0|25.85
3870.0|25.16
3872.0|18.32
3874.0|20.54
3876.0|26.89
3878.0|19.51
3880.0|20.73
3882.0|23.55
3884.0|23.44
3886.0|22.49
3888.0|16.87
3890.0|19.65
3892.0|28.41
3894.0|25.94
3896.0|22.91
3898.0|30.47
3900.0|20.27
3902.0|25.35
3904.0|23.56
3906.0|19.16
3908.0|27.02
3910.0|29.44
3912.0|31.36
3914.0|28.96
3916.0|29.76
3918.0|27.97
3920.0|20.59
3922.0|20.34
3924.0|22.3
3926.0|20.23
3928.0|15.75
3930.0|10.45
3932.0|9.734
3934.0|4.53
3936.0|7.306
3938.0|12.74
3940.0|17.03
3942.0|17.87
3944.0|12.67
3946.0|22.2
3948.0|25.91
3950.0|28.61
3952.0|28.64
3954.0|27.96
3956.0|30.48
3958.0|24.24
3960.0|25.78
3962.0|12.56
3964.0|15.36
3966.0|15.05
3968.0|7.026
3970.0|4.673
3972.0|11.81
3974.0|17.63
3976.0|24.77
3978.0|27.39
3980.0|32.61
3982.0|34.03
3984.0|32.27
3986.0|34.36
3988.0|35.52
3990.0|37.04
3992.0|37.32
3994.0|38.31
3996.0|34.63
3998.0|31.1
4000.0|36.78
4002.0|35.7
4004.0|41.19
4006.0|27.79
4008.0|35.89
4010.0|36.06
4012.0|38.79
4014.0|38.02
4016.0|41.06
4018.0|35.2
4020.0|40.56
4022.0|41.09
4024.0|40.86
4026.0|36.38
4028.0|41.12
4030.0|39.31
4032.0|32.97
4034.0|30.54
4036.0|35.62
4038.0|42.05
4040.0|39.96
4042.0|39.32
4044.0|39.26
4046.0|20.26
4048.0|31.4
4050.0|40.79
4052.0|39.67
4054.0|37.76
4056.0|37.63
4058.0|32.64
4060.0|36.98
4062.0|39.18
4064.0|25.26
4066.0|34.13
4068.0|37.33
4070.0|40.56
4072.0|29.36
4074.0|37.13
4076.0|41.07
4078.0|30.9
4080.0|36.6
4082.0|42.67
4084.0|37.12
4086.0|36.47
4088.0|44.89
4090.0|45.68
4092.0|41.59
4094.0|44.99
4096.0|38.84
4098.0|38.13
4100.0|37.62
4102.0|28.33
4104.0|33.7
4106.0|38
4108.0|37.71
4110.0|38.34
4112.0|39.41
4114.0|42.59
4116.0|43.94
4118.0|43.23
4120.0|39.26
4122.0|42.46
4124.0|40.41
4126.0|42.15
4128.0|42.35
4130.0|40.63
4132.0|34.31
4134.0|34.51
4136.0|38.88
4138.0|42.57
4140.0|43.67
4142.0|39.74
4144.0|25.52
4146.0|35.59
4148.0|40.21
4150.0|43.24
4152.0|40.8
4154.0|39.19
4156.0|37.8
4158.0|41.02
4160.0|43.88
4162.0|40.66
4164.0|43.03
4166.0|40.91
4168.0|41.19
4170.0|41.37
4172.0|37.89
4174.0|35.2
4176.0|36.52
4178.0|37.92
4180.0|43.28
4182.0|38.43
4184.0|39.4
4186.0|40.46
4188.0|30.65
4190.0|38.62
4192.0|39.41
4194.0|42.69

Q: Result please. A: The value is -1.8 Ang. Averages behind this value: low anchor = 27.2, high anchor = 39.9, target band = 39.4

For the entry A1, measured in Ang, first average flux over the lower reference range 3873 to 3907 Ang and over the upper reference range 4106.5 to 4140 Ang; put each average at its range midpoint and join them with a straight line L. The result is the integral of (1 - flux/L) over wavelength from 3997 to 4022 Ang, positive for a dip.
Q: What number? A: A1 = -3.8 Ang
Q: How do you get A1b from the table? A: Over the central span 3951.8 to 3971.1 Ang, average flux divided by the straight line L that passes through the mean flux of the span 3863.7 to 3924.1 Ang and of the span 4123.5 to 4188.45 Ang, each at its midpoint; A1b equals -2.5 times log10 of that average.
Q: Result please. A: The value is 0.43 mag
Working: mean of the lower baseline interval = 24.1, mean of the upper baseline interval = 39.3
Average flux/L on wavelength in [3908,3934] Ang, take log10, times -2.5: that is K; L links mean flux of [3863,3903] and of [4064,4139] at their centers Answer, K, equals 0.19 mag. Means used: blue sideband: 23.4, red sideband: 38.7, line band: 21.7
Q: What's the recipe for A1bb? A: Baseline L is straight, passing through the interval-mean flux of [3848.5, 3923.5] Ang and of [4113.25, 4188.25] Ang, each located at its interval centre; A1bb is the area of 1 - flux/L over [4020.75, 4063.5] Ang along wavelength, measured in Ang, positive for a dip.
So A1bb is -4.9 Ang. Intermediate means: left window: 23.4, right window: 39.7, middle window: 36.8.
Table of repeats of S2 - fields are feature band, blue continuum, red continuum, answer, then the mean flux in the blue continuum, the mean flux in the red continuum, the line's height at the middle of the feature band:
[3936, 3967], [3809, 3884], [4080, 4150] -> 7.6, 19.7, 39.3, 27.4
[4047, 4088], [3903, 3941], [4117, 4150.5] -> -4.0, 19.9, 39.3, 33.2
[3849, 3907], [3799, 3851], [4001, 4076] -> 3.3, 19.6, 36.5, 23.8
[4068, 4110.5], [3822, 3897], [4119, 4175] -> -2.9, 19.9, 39.6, 35.6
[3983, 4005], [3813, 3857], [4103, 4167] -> -4.8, 17.8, 39.7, 29.4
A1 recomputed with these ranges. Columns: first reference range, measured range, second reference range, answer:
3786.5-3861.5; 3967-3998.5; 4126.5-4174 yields 2.5 Ang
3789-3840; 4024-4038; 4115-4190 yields -1.9 Ang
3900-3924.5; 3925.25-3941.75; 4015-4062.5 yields 9.0 Ang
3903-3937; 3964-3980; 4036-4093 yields 6.1 Ang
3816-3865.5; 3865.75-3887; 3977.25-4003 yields -0.9 Ang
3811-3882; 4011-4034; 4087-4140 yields -3.8 Ang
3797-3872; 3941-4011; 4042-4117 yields 7.9 Ang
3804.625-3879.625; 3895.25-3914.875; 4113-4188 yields -1.5 Ang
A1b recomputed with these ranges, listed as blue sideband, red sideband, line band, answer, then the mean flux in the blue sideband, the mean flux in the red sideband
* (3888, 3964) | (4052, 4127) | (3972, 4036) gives -0.17 mag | 21.7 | 38.2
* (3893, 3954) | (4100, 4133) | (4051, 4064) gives -0.08 mag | 21.4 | 39.1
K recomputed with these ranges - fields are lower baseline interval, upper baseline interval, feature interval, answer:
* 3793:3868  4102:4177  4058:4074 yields 0.00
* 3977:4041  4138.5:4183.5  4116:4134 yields -0.05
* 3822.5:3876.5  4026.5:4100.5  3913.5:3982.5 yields 0.35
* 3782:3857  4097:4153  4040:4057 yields -0.05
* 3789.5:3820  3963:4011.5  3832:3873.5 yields 0.27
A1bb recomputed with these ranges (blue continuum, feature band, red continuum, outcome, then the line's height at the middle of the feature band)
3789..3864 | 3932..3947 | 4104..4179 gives 7.73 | 27.2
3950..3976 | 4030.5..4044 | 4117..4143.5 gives -4.10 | 28.4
